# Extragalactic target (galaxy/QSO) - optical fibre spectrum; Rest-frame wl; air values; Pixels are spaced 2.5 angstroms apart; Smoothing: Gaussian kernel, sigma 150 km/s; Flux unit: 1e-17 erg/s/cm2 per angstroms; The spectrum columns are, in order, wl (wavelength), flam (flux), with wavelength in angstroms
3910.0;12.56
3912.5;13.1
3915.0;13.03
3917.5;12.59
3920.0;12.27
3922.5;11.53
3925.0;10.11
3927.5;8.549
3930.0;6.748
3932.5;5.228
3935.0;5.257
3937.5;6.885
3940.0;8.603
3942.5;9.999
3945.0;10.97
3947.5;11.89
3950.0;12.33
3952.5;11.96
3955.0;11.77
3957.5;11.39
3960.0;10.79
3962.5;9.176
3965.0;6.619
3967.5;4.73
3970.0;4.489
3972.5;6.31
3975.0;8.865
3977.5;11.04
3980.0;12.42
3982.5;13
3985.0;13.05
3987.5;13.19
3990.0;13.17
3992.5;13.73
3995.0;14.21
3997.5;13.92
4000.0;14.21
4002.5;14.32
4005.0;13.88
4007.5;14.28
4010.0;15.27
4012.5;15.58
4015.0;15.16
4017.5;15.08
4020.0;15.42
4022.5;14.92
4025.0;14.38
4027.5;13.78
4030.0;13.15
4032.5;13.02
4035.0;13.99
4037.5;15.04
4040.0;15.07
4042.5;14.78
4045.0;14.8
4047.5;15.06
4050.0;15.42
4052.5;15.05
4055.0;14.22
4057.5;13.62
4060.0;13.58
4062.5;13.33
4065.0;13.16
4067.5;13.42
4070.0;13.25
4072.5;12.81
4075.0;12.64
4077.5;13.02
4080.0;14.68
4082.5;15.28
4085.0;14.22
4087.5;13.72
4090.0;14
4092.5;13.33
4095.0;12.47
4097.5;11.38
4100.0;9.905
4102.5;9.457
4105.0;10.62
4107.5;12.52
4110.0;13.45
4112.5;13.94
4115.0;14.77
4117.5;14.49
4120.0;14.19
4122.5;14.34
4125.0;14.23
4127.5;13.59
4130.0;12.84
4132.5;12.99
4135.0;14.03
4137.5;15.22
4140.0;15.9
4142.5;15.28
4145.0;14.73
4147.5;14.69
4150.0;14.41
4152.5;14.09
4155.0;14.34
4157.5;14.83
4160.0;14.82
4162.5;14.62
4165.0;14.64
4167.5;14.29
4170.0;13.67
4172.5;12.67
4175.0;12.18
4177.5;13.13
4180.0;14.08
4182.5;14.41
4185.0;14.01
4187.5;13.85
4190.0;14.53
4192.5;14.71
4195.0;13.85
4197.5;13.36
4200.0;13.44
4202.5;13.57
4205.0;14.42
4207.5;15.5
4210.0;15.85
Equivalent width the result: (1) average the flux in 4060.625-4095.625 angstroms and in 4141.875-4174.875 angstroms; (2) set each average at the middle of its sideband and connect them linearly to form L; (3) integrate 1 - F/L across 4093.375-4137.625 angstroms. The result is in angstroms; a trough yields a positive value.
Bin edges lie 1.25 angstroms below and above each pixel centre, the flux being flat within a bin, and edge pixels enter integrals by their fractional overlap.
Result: 2.97 angstroms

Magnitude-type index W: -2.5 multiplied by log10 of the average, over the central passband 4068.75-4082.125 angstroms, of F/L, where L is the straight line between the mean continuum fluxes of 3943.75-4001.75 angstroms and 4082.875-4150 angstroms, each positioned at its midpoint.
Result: -0.05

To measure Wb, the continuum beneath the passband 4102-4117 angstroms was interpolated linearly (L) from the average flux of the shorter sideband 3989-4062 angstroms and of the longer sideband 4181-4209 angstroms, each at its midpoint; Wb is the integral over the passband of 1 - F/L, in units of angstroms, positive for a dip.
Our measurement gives 1.7 angstroms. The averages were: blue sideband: 14.4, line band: 12.7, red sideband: 14.2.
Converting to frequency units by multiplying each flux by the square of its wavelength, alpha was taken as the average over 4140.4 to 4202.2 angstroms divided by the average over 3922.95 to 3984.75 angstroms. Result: 1.7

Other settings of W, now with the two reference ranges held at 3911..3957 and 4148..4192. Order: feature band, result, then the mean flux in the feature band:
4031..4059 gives -0.21 mag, 14.5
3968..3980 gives 0.33 mag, 7.99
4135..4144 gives -0.13 mag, 15.2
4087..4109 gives 0.09 mag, 11.9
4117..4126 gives -0.08 mag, 14.3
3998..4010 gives -0.25 mag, 14.3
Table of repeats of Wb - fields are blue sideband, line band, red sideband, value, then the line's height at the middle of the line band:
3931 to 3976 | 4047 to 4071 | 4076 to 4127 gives -4.2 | 11.9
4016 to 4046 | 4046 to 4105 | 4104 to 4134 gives 3.0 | 14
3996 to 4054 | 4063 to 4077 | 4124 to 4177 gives 1.3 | 14.4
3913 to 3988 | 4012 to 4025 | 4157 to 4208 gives -4.8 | 11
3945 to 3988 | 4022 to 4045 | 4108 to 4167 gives -4.8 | 11.8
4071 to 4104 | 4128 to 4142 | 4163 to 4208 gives -0.9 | 13.3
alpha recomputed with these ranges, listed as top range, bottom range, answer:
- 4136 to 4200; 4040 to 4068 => 1.05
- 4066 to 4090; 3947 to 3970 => 1.50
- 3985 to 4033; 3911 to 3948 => 1.52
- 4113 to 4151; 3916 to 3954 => 1.63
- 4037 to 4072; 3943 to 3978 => 1.58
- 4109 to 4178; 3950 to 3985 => 1.60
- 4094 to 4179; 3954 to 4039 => 1.17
